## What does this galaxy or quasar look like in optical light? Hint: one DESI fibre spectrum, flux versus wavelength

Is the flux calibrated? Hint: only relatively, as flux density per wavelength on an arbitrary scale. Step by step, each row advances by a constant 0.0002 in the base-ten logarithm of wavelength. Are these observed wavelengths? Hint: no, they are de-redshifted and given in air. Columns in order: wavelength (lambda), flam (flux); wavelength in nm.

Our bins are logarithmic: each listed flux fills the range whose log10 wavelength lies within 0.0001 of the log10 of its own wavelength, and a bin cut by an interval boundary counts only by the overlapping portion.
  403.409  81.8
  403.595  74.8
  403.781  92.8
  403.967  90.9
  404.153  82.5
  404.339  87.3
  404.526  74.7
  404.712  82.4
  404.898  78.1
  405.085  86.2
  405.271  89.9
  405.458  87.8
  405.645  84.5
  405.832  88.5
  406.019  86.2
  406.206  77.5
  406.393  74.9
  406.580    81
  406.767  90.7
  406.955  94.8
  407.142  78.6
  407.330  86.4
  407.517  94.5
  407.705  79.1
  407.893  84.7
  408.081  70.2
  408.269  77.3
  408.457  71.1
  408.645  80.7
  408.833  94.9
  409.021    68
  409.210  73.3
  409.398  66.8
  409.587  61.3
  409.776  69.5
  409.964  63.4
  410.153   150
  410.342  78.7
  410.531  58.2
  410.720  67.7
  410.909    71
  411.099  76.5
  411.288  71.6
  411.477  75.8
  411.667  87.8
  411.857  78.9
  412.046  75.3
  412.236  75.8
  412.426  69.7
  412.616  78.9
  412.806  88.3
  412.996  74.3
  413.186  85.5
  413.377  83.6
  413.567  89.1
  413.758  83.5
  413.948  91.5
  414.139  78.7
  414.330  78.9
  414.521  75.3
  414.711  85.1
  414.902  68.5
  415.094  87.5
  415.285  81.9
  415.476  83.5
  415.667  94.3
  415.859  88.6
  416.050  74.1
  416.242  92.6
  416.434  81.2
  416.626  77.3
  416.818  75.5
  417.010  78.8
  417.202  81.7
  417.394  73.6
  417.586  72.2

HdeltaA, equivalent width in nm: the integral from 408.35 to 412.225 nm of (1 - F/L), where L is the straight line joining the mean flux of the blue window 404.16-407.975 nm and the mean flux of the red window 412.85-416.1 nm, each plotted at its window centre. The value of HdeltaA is 0.30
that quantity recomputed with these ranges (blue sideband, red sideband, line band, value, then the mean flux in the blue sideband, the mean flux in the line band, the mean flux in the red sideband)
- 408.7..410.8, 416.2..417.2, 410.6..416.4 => -0.089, 77.6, 80.4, 80.5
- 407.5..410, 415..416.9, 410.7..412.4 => 0.058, 75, 75.7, 83.7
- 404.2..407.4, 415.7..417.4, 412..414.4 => 0.027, 84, 81.1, 81.2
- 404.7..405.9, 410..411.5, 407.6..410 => 0.240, 85.5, 74.2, 80.7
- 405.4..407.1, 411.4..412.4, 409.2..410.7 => 0.056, 84.8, 77.4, 78.1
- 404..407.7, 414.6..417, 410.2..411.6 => 0.152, 84.5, 74.3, 82.3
